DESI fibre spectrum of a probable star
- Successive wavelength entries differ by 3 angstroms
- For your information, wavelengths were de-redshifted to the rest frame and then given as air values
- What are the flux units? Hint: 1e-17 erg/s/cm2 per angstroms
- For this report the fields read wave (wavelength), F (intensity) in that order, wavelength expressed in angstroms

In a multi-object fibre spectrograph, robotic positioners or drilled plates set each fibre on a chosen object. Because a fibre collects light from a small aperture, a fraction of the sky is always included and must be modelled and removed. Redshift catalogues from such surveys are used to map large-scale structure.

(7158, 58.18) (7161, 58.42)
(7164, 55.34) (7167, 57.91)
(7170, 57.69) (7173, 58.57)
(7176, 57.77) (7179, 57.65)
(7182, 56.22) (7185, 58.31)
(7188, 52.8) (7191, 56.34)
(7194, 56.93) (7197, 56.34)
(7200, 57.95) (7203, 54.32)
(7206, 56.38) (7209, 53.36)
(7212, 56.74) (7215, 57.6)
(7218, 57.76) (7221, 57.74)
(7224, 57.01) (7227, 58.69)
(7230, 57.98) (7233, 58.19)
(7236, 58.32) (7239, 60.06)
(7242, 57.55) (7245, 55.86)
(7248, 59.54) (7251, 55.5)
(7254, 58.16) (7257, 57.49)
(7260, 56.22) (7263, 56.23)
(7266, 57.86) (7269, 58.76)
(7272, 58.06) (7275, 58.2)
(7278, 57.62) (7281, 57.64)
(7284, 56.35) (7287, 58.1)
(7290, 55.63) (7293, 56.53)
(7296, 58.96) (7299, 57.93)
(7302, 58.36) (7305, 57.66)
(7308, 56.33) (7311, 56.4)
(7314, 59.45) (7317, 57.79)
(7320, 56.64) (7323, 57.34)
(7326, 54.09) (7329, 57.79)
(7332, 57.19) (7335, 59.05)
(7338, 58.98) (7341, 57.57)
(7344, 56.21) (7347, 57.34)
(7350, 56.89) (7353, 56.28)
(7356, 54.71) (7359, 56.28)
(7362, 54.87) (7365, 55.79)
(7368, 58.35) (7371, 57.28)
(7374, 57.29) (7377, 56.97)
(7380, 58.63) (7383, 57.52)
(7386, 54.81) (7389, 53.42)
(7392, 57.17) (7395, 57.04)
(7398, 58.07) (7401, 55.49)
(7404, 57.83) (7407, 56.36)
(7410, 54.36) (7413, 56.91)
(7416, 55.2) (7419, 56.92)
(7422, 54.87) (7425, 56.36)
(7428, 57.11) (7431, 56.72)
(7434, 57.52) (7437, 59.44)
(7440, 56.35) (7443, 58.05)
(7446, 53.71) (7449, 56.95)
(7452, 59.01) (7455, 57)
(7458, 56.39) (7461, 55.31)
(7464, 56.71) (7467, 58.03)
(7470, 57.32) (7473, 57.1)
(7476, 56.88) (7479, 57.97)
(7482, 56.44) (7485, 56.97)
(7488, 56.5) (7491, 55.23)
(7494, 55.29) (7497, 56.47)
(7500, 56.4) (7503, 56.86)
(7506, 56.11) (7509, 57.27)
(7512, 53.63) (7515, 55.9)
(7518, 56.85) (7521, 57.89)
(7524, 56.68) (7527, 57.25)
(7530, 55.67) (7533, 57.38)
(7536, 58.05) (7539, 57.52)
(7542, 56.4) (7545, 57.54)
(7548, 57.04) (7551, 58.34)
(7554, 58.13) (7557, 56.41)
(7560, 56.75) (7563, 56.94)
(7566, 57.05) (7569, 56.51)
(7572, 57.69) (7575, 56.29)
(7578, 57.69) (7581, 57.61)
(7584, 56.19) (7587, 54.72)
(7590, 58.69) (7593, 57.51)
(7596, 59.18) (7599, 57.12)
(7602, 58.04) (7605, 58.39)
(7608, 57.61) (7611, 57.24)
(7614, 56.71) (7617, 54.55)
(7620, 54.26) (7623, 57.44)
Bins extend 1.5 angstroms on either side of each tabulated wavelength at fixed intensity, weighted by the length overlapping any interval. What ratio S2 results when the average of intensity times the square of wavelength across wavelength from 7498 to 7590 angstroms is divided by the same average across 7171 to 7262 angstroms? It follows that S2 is 1.1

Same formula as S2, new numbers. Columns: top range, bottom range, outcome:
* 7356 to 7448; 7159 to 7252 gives 1.04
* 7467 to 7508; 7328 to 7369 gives 1.03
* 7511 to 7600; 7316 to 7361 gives 1.06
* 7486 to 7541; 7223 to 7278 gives 1.05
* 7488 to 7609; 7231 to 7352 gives 1.06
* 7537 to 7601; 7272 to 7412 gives 1.07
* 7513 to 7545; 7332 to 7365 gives 1.05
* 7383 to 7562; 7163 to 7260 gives 1.07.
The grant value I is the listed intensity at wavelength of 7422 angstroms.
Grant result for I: 54.87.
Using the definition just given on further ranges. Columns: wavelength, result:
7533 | 57.38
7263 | 56.23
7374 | 57.29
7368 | 58.35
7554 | 58.13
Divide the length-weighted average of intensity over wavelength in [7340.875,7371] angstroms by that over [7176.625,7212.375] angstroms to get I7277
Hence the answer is 1.01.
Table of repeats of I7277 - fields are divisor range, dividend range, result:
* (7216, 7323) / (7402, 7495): 0.98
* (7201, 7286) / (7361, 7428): 0.98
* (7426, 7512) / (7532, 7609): 1.01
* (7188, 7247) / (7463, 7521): 0.99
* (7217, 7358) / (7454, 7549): 0.99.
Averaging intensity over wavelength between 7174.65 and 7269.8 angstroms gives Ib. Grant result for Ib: 57.1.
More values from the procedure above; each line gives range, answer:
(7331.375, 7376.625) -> 56.9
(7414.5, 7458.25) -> 56.8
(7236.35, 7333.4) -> 57.4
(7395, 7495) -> 56.7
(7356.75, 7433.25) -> 56.5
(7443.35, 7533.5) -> 56.6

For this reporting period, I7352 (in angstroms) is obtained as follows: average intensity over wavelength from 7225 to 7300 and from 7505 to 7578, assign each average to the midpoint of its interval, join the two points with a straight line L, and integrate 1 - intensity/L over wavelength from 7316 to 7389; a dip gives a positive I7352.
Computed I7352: 0.75 angstroms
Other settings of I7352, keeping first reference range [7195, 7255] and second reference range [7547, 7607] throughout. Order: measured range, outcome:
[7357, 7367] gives 0.27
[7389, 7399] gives 0.08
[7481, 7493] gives 0.22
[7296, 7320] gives -0.19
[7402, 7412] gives 0.19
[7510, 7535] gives 0.37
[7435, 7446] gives -0.01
